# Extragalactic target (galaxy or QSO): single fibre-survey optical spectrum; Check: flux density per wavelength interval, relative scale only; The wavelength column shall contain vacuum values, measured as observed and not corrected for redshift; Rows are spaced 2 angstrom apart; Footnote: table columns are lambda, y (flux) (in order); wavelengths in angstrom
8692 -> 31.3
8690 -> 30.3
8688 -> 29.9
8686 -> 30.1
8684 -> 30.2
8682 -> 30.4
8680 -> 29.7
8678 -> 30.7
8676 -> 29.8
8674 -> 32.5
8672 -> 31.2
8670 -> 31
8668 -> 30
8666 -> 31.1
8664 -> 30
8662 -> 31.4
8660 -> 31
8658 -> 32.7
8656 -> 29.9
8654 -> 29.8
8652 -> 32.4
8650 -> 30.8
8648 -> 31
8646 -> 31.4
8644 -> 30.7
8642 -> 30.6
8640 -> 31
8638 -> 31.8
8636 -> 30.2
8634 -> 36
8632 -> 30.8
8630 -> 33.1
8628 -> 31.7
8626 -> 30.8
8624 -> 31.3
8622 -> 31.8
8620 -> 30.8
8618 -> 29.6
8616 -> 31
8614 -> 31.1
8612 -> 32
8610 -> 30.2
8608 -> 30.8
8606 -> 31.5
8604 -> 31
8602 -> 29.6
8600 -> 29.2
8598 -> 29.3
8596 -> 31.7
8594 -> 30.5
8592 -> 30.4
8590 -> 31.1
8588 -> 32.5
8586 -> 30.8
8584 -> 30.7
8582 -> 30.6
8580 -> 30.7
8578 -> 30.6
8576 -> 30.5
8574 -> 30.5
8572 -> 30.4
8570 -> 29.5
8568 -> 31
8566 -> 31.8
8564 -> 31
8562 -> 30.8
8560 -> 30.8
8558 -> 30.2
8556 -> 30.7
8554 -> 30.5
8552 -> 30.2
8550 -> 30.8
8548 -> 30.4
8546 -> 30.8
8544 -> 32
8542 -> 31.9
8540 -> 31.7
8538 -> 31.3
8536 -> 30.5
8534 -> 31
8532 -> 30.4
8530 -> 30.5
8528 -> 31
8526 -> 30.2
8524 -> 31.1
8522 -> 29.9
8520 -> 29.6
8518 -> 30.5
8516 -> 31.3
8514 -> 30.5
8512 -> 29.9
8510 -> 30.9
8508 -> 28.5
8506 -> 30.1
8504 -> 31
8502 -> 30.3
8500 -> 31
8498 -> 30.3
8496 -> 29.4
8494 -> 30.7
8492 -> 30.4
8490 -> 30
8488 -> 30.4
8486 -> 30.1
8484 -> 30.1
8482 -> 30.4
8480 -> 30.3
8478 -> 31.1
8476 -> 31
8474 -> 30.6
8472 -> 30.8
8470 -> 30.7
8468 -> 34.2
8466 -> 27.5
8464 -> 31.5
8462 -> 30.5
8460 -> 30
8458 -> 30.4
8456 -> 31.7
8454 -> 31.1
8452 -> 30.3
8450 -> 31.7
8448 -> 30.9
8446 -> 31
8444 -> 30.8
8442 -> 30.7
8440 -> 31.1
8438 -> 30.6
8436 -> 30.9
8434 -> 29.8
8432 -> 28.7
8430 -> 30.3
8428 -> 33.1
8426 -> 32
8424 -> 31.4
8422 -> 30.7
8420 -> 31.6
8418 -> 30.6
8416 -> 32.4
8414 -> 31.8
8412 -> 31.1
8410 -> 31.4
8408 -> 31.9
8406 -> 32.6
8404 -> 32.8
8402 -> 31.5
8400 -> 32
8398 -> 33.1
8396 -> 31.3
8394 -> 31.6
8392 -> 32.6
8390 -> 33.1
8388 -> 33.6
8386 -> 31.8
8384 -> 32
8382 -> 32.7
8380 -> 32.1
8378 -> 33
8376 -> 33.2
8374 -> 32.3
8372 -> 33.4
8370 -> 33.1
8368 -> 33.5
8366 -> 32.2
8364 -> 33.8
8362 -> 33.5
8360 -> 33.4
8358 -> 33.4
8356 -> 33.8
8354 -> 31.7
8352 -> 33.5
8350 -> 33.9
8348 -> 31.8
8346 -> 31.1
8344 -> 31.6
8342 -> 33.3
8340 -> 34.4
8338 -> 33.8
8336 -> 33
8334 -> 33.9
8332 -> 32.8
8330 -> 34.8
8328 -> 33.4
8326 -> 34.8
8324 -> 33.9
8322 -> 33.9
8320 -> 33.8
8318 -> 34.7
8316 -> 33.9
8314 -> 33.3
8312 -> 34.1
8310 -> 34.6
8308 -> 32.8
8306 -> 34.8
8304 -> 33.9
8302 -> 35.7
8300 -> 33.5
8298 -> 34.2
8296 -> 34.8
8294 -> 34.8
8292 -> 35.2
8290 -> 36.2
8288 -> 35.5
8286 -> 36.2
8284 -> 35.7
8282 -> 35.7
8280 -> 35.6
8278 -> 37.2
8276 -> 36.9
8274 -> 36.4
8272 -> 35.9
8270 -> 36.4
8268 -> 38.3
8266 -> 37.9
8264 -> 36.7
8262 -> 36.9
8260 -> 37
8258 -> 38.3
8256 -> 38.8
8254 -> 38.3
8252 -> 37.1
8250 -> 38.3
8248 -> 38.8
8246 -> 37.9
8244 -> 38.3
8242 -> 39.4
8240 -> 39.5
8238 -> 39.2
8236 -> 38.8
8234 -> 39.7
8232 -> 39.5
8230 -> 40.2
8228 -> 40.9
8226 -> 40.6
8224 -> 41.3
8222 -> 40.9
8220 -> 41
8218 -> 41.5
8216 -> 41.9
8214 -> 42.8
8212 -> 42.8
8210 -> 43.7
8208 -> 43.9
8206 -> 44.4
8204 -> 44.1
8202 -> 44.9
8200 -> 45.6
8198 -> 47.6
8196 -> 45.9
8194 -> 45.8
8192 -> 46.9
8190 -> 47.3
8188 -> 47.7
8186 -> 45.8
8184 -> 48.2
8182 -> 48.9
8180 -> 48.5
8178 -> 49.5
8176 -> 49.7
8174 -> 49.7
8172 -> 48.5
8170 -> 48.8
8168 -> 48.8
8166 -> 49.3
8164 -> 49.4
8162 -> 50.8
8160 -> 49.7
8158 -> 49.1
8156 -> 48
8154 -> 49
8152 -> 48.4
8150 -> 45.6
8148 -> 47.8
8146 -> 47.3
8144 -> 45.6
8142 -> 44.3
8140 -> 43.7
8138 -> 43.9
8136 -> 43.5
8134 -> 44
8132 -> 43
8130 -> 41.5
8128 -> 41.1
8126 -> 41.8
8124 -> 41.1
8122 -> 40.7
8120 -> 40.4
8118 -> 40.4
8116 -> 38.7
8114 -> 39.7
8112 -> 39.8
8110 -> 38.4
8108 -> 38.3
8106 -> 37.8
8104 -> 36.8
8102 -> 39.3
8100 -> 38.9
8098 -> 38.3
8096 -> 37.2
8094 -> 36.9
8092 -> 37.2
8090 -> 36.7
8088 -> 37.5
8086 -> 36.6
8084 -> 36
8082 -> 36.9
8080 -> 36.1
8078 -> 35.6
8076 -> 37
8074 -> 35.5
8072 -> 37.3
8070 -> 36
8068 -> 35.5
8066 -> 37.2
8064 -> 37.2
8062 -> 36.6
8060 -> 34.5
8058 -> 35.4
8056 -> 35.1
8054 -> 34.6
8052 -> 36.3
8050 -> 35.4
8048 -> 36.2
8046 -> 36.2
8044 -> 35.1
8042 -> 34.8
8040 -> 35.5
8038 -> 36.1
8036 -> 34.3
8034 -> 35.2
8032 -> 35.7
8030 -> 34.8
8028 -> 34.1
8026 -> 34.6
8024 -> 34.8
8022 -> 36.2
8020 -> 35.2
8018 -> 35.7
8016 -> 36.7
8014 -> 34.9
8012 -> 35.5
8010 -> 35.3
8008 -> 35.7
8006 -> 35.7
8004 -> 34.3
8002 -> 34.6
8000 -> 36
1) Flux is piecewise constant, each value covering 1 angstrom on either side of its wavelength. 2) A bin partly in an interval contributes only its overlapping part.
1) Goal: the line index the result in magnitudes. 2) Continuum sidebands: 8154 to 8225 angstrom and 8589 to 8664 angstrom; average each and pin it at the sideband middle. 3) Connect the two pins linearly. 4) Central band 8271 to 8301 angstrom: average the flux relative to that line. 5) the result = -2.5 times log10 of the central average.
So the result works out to 0.21 mag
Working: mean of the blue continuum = 46.4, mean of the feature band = 35.6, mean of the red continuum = 31.1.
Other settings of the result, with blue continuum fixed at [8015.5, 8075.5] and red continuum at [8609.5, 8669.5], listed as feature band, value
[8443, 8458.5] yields 0.05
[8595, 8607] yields 0.04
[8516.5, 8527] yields 0.06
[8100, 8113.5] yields -0.10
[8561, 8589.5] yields 0.03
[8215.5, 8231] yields -0.19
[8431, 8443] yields 0.08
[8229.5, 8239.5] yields -0.15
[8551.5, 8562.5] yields 0.04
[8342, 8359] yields 0.02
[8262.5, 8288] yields -0.08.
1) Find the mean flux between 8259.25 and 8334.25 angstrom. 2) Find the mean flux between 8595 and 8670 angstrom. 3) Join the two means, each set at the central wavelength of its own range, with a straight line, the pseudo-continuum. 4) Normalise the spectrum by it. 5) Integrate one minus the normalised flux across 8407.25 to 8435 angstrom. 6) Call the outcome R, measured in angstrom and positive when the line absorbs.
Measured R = 2.02 angstrom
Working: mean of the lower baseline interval 35.2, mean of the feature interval 31.2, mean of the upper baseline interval 31.1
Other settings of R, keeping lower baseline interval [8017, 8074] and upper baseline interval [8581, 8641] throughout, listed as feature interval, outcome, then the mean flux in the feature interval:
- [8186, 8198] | -4.30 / 46.7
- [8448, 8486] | 1.74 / 30.8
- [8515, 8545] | 0.83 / 30.9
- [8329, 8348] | 0.07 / 33.1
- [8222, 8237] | -2.68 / 40.2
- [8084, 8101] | -1.04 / 37.3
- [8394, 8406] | 0.23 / 32.1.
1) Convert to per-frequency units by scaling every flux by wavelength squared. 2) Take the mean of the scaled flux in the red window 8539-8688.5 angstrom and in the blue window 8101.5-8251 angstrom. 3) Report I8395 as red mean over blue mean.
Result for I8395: 0.8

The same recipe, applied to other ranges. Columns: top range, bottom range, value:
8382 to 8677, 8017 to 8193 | 0.84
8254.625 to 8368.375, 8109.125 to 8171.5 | 0.81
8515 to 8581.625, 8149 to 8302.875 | 0.79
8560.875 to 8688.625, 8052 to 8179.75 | 0.84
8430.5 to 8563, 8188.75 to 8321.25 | 0.84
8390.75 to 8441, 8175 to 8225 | 0.73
